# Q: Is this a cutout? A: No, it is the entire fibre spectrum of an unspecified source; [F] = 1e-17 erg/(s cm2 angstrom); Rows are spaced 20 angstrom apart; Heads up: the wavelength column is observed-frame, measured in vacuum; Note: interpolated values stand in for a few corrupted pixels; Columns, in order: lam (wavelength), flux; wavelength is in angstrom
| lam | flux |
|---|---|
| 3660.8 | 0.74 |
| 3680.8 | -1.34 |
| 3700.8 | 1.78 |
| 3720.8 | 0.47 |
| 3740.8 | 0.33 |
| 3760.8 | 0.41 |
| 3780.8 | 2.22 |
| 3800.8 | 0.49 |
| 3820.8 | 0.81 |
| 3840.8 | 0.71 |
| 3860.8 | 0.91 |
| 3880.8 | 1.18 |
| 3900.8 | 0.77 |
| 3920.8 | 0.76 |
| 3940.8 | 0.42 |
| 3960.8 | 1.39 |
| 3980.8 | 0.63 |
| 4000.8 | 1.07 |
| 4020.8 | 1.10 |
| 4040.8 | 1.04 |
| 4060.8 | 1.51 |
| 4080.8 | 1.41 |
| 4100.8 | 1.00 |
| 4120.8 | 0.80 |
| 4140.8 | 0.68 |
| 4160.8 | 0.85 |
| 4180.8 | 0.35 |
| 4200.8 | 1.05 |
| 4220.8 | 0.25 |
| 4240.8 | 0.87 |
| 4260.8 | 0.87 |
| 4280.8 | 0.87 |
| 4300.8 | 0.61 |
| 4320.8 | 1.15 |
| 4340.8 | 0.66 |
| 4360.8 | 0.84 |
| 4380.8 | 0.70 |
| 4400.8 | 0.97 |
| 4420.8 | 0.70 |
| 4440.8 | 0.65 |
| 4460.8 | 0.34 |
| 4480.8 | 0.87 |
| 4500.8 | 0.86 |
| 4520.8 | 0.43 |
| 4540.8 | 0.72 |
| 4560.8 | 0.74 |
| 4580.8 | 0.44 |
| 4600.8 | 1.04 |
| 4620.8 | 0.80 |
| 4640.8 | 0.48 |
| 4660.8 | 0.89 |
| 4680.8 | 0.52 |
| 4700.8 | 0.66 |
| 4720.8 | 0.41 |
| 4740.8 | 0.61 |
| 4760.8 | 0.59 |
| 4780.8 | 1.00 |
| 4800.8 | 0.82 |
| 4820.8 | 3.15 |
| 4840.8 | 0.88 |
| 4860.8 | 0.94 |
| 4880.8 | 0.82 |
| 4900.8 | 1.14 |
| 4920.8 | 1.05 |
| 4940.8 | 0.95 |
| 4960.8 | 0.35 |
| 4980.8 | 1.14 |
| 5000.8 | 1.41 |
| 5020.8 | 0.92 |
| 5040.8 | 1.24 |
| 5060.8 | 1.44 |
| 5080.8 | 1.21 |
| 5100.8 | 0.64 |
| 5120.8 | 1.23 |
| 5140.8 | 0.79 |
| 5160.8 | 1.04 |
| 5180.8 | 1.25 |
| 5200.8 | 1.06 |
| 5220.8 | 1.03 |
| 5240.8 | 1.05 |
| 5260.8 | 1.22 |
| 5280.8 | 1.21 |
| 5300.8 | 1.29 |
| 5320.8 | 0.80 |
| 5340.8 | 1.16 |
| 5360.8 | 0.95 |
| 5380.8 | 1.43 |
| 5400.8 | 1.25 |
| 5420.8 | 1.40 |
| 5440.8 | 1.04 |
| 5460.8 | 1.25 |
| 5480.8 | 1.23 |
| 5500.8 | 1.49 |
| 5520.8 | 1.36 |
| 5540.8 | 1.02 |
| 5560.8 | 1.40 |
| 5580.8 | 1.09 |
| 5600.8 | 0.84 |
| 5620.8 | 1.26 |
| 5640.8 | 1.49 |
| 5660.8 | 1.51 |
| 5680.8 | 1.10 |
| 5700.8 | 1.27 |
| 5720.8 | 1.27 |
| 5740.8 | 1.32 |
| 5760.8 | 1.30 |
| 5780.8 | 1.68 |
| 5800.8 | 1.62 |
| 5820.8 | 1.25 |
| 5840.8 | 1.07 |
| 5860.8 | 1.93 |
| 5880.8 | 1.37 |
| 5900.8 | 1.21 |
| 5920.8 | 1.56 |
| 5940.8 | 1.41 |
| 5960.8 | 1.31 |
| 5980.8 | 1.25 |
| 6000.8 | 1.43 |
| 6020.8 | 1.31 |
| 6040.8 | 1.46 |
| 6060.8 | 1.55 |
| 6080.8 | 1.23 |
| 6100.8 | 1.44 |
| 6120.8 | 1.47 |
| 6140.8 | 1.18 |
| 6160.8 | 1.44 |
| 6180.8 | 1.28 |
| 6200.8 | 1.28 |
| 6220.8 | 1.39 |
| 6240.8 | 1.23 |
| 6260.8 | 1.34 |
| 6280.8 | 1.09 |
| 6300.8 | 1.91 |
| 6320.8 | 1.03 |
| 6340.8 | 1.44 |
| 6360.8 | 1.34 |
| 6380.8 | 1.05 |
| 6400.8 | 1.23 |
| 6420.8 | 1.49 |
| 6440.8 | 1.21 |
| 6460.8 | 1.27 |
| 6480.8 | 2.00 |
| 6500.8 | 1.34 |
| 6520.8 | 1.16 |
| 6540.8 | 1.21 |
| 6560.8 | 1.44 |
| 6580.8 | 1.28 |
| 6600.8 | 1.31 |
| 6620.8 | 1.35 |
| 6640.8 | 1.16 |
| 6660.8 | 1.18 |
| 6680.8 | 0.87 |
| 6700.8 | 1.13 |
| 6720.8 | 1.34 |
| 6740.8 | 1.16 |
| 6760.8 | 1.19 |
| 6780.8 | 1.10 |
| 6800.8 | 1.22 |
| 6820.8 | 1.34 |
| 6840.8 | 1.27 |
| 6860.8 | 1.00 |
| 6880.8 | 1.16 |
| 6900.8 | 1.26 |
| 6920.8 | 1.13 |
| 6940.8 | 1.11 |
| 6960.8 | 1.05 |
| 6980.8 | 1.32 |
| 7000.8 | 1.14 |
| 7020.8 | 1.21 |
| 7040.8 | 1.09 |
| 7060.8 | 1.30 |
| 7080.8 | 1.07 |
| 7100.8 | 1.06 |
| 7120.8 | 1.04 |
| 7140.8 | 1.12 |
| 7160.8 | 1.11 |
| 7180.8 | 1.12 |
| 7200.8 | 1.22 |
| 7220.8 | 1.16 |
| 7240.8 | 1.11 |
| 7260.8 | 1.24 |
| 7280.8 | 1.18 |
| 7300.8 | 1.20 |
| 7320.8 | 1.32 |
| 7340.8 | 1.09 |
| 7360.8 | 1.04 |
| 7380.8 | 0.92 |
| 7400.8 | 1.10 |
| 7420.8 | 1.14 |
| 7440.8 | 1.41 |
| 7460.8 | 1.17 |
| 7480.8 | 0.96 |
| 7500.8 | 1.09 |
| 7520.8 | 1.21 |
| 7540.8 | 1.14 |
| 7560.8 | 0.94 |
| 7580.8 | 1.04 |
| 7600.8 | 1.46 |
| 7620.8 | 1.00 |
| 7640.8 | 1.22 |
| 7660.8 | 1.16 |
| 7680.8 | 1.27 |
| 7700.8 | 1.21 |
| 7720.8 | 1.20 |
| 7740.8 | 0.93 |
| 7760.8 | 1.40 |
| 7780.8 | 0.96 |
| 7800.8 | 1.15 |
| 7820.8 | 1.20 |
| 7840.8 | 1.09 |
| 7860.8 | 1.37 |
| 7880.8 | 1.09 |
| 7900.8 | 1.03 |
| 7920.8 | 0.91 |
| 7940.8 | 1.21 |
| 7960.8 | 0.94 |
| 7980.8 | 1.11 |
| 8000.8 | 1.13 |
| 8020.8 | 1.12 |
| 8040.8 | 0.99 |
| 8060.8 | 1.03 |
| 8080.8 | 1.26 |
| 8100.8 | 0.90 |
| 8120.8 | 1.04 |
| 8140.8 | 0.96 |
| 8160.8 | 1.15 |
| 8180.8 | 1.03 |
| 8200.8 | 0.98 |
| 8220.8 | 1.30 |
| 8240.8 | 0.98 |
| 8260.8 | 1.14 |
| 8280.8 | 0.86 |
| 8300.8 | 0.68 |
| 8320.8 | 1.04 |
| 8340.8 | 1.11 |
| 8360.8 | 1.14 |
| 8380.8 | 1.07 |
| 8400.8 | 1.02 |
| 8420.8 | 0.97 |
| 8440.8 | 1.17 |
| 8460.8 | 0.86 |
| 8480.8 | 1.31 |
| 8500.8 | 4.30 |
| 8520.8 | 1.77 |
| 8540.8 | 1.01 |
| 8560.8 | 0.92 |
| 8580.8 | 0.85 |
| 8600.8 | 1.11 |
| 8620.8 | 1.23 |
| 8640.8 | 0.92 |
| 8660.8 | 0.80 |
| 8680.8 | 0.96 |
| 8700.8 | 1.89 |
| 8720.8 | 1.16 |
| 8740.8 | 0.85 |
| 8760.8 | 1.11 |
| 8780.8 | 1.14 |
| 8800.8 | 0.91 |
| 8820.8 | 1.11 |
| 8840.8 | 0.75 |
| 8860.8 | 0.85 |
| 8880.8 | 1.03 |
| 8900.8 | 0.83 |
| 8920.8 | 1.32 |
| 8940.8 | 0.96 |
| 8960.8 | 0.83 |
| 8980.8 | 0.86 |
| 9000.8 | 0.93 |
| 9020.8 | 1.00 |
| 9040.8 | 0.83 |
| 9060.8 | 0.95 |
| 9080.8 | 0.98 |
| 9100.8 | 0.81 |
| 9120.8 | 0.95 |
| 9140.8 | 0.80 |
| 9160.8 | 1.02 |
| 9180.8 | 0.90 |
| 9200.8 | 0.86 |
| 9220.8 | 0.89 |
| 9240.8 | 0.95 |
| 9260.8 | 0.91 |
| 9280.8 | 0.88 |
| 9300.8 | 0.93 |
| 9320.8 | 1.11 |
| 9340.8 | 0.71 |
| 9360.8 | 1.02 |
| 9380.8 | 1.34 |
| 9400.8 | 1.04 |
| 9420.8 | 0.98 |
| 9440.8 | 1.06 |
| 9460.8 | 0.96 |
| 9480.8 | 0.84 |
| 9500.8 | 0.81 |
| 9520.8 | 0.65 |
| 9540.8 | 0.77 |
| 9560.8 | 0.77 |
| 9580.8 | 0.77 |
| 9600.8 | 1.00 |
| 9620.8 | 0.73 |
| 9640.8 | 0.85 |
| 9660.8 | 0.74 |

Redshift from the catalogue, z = 0.294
